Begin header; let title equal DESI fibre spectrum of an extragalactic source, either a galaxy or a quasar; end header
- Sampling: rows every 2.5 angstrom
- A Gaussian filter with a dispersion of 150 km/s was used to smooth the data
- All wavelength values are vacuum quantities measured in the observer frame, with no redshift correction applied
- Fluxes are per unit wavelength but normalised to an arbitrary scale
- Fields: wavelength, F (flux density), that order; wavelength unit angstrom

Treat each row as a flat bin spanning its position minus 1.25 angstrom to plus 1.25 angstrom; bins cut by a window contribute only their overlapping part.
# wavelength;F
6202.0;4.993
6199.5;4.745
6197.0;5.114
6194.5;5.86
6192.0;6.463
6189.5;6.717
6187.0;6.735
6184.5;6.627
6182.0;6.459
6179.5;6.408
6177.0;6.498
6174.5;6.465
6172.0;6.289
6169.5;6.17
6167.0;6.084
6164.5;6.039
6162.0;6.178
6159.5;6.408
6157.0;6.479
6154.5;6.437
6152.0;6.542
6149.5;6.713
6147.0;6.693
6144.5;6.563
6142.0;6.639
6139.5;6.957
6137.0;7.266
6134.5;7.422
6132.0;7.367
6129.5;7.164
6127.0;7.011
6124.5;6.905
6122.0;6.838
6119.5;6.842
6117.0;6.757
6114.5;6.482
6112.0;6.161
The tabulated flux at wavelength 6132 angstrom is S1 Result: 7.367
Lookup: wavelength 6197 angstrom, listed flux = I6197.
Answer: 5.114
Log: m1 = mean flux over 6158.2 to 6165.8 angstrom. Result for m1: 6.21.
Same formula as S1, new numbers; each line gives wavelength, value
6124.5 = 6.905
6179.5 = 6.408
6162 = 6.178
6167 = 6.084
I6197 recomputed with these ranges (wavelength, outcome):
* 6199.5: 4.745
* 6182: 6.459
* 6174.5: 6.465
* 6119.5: 6.842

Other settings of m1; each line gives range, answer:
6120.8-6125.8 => 6.87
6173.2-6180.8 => 6.46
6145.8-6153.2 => 6.65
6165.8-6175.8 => 6.25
